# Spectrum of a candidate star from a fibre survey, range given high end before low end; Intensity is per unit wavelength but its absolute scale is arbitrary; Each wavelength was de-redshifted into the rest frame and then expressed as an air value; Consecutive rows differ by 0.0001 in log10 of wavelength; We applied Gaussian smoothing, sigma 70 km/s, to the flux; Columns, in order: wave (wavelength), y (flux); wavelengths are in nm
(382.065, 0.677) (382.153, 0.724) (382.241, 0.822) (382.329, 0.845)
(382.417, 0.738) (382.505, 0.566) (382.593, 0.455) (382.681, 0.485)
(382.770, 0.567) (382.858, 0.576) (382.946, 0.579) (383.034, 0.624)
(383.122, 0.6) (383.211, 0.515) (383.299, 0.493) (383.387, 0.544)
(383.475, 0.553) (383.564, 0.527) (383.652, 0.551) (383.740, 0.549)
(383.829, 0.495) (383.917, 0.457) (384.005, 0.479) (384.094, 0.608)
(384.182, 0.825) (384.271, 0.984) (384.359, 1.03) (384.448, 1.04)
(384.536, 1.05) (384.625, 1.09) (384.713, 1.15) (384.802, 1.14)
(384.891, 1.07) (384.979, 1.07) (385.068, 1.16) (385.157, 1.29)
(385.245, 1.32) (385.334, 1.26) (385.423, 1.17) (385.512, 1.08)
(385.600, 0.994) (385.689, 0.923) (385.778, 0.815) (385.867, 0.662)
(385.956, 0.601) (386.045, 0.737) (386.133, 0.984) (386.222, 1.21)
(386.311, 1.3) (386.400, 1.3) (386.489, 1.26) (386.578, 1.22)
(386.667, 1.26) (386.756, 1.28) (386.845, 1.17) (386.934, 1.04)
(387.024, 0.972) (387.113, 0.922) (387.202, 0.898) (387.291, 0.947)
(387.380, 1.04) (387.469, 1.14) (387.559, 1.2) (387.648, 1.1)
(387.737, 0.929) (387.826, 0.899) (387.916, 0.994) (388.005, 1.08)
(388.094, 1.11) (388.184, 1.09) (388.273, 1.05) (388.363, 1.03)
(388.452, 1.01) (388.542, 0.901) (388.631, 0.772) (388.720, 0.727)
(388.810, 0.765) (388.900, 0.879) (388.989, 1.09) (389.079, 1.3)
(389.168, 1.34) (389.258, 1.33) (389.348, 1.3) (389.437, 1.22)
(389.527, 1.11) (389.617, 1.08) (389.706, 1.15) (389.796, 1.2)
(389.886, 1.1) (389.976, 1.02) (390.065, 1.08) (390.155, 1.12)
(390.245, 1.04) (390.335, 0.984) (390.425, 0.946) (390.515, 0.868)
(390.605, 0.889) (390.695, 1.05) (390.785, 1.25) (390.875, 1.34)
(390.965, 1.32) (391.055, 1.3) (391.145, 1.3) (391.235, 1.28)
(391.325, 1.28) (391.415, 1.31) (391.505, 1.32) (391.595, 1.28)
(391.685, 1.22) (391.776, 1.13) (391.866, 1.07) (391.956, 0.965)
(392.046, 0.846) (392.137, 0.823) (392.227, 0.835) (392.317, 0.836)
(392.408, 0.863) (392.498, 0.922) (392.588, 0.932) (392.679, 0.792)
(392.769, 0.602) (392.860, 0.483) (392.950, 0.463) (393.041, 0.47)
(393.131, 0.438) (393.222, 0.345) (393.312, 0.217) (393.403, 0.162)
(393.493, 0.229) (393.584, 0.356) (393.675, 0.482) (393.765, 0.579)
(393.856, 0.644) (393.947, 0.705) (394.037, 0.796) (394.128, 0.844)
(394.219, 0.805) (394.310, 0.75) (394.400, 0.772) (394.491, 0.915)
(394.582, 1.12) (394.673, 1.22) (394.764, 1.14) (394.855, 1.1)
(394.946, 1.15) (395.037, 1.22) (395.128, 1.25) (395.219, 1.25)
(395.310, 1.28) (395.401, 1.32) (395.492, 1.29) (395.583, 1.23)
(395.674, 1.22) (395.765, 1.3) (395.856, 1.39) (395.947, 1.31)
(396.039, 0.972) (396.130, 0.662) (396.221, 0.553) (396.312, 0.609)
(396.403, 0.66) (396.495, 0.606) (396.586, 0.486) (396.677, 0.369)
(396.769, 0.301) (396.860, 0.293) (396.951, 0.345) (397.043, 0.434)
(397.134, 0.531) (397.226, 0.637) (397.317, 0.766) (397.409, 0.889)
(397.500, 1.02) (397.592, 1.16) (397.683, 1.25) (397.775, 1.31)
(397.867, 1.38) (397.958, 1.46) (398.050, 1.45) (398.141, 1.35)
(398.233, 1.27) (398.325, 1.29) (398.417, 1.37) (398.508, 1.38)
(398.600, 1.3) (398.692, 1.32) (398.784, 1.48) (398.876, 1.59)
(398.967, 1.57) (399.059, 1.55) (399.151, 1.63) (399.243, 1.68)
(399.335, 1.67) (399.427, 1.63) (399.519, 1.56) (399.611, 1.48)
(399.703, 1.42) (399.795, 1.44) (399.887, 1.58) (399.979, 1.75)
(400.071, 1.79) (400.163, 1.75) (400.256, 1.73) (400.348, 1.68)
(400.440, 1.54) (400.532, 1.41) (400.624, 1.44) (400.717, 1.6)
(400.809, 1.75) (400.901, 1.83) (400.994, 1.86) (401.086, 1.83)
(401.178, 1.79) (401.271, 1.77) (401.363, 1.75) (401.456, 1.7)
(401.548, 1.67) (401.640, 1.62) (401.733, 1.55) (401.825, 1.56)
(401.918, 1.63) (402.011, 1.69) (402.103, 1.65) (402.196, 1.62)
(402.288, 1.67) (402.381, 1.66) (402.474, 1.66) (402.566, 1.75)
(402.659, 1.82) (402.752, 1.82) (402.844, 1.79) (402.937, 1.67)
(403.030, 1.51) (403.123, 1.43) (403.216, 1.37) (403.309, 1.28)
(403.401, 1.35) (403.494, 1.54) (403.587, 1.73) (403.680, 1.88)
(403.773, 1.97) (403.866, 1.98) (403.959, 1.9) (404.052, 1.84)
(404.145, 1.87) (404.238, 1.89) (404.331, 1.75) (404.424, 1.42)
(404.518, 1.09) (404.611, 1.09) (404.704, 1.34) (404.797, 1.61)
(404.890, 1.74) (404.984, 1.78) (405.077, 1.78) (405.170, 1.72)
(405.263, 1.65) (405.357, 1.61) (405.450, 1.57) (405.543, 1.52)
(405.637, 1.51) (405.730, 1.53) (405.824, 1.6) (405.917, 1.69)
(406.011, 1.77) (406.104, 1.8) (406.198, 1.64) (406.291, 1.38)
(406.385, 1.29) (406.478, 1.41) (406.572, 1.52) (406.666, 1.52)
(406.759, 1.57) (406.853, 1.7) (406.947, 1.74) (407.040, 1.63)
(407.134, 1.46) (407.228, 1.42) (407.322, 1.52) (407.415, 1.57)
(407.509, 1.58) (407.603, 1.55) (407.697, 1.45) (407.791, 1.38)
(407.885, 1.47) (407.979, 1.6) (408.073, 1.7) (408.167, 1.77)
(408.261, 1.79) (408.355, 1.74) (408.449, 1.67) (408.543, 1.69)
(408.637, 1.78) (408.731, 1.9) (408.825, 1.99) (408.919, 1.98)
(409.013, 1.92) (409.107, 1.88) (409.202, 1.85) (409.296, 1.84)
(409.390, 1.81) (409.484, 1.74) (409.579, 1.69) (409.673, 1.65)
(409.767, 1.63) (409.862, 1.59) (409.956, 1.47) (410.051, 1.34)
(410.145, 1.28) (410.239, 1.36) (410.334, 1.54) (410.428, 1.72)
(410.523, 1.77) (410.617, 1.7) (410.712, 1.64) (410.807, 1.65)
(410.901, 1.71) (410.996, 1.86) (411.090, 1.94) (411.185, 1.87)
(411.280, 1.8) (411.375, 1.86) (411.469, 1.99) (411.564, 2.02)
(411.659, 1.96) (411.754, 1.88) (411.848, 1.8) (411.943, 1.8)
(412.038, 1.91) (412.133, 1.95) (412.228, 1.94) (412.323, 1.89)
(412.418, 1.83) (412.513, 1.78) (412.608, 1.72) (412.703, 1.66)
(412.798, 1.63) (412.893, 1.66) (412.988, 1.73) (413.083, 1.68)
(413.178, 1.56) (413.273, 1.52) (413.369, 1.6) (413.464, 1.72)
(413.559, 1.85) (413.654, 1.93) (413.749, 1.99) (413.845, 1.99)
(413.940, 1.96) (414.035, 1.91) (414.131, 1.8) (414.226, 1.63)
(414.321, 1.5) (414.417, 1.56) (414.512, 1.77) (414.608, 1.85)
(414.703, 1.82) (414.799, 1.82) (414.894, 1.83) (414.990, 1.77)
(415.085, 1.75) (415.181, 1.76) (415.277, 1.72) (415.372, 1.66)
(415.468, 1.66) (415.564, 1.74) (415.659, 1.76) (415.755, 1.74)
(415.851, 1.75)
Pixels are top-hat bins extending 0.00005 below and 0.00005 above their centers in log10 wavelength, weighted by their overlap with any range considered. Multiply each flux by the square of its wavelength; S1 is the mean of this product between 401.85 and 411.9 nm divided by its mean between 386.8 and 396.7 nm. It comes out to 1.9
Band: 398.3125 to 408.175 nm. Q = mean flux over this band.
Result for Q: 1.61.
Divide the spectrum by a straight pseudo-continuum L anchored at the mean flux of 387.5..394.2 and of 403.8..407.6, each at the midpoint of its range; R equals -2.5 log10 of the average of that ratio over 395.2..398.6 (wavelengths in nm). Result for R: 0.22 mag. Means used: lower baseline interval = 0.942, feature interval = 0.986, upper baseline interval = 1.6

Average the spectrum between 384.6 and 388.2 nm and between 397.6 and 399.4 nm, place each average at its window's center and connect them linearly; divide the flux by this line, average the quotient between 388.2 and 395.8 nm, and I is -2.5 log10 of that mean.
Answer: 0.26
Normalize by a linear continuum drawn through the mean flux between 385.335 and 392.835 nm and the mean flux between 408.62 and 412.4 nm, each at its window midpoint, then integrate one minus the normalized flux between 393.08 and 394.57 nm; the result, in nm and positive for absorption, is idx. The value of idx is 0.78 nm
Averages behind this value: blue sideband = 1.05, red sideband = 1.77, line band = 0.577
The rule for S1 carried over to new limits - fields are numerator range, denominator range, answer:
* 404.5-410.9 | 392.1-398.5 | 1.99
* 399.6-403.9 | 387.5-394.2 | 1.86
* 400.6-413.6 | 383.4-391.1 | 1.82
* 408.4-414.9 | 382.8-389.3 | 2.11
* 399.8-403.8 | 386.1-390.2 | 1.64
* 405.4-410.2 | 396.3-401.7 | 1.28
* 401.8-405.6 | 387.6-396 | 1.77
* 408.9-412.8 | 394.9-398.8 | 1.84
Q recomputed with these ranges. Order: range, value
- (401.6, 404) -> 1.66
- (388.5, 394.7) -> 0.924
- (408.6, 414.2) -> 1.77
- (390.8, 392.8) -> 1.08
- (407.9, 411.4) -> 1.72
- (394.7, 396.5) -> 1.09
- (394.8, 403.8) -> 1.37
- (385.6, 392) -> 1.08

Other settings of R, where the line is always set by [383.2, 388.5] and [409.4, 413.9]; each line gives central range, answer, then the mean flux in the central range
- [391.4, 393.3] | 0.350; 0.836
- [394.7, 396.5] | 0.156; 1.09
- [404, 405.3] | -0.057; 1.61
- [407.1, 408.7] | 0.019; 1.6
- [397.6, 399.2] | -0.048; 1.4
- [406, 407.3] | 0.025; 1.55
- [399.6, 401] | -0.162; 1.62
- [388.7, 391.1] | -0.020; 1.11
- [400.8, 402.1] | -0.192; 1.71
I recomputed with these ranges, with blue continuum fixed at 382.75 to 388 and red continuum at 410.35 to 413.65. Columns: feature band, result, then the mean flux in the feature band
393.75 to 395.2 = 0.27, 0.951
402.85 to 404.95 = -0.06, 1.61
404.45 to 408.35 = 0.03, 1.56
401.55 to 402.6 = -0.13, 1.64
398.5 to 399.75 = -0.12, 1.52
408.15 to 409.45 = -0.09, 1.83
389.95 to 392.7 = 0.04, 1.07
